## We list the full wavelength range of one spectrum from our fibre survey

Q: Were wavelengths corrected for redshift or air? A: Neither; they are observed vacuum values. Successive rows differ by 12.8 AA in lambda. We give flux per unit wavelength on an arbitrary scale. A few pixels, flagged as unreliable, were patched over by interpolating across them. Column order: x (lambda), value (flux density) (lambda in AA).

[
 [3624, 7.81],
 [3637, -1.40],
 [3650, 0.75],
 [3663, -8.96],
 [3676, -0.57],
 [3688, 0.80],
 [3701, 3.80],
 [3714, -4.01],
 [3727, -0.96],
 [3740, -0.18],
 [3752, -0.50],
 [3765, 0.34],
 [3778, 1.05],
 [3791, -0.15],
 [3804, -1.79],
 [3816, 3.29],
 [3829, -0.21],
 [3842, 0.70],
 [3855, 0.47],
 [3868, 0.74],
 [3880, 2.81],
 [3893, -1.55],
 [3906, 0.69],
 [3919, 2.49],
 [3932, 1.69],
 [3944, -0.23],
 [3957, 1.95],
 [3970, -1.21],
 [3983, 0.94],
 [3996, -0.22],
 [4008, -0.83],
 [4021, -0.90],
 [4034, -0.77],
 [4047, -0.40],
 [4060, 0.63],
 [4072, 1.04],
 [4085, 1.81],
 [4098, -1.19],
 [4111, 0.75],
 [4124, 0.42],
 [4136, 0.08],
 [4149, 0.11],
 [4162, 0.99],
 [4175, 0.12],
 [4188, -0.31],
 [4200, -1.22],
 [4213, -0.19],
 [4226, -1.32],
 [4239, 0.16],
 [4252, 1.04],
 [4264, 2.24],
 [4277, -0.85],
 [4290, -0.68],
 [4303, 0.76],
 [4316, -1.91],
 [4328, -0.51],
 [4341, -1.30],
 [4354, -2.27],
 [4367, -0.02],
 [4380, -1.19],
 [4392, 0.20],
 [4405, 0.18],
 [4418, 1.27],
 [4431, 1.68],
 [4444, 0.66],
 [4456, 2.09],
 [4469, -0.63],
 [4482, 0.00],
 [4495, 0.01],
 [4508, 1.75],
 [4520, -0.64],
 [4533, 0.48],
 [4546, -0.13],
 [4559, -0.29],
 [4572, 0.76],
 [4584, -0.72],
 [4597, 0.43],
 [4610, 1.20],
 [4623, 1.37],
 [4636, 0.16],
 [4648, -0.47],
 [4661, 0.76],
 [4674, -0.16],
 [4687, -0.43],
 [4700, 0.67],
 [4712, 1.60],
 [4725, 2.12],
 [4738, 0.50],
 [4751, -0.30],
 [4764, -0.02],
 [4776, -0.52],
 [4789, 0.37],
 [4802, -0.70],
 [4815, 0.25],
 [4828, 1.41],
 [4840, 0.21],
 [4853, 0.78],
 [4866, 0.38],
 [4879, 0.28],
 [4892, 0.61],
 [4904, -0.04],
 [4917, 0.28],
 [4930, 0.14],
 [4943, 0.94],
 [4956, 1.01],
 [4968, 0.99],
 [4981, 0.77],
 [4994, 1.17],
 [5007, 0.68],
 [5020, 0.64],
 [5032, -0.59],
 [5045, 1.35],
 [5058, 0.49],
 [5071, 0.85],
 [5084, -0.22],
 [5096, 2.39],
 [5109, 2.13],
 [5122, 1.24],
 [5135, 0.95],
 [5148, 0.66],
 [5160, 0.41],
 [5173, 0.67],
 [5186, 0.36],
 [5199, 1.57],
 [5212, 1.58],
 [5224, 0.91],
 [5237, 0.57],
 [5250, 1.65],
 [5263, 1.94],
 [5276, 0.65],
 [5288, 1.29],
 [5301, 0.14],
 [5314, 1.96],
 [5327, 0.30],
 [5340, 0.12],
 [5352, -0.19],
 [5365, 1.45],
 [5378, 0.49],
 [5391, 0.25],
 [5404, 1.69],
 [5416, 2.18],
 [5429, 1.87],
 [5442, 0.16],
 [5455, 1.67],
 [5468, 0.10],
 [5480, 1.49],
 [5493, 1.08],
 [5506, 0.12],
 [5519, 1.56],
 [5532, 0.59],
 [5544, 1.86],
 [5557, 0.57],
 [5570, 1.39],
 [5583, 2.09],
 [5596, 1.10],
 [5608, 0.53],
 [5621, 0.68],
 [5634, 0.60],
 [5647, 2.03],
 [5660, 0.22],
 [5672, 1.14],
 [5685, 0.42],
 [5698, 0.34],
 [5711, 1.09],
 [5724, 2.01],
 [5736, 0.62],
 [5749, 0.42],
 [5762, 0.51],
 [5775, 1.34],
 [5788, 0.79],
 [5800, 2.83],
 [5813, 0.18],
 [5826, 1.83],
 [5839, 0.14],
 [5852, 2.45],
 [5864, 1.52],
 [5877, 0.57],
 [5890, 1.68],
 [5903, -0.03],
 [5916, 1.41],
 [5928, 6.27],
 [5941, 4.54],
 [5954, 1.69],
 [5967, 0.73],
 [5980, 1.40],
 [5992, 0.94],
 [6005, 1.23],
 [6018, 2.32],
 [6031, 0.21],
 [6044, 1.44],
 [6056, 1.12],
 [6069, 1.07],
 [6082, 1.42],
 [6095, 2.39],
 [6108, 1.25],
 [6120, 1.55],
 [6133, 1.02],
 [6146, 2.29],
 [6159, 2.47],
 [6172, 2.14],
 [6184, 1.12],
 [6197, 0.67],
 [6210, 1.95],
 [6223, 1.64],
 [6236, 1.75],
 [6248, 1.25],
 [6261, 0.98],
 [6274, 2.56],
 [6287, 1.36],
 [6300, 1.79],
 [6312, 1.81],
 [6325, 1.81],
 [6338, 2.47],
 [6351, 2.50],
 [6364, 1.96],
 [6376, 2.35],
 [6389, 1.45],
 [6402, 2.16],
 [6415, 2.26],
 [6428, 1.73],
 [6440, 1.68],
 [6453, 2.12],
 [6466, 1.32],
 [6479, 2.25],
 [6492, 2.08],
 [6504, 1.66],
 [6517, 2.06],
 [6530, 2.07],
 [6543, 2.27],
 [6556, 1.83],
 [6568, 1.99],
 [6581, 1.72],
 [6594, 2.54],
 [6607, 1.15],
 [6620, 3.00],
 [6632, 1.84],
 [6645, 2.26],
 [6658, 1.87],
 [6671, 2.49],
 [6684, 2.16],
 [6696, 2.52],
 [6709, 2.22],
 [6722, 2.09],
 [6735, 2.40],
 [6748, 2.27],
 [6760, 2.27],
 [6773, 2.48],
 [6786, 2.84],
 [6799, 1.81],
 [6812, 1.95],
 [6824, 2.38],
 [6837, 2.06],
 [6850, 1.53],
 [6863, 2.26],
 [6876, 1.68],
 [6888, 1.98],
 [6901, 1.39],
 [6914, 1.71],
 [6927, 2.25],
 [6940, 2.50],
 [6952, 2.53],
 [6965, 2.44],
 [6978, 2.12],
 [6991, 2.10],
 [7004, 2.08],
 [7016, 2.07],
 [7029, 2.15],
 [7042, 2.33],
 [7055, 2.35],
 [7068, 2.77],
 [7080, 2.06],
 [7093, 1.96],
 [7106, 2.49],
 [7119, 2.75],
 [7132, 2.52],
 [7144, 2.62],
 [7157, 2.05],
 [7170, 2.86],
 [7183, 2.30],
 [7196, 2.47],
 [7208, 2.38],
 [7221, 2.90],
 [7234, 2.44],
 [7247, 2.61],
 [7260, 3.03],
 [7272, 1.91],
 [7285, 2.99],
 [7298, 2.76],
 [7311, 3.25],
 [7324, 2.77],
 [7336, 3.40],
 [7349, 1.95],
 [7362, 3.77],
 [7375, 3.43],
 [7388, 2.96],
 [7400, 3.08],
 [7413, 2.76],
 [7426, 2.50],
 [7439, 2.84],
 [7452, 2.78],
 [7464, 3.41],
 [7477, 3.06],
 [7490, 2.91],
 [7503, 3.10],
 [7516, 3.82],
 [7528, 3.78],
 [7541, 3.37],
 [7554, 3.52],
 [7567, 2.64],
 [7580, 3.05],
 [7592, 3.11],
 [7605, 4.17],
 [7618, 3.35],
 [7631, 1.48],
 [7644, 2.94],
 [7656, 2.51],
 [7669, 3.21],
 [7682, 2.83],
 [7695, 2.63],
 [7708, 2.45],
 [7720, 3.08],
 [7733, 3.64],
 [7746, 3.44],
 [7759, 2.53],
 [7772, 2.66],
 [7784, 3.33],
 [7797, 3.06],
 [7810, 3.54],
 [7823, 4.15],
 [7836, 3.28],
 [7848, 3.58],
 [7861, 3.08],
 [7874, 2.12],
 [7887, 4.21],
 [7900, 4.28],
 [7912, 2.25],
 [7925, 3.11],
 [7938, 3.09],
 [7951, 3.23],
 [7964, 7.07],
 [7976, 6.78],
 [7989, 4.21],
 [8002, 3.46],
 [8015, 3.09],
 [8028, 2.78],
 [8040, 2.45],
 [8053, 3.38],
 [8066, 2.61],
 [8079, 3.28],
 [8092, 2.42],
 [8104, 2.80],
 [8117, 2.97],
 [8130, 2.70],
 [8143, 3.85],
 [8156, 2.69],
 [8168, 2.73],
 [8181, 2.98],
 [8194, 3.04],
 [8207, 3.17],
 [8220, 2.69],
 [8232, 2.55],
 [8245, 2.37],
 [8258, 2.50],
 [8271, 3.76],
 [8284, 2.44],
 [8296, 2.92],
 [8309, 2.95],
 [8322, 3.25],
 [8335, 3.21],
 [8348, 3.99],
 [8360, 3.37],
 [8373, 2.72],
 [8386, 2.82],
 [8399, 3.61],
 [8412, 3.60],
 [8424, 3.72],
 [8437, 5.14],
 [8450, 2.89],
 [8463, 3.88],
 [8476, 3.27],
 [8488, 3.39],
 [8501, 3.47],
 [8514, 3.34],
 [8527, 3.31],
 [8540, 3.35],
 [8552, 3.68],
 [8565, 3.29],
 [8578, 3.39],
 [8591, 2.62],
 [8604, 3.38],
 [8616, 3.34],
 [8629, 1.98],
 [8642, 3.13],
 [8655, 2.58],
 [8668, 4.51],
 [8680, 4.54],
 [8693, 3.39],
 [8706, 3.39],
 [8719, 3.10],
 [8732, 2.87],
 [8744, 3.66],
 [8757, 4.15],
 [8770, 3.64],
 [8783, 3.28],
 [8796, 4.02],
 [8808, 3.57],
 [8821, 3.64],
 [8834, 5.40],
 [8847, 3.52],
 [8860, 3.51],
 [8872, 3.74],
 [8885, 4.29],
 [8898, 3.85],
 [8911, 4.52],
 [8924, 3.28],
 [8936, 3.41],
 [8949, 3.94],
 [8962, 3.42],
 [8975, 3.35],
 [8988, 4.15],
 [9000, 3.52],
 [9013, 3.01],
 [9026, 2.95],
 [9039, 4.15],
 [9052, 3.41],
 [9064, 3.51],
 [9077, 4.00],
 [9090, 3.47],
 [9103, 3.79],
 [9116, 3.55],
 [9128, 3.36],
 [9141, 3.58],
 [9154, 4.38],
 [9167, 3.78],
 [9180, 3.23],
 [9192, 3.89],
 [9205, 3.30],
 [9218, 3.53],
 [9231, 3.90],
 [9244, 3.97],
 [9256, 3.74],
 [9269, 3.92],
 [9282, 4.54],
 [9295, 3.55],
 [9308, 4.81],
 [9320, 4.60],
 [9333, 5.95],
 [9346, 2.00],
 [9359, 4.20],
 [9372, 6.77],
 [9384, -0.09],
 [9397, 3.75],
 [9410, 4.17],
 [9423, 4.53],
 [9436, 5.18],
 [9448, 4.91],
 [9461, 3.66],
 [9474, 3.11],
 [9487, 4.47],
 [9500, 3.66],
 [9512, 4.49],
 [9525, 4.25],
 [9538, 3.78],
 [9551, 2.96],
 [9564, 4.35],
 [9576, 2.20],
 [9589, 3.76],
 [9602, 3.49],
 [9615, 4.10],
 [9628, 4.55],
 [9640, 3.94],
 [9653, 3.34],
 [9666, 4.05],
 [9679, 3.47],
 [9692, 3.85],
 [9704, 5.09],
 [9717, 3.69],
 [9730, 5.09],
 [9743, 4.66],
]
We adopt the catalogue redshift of 0.59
